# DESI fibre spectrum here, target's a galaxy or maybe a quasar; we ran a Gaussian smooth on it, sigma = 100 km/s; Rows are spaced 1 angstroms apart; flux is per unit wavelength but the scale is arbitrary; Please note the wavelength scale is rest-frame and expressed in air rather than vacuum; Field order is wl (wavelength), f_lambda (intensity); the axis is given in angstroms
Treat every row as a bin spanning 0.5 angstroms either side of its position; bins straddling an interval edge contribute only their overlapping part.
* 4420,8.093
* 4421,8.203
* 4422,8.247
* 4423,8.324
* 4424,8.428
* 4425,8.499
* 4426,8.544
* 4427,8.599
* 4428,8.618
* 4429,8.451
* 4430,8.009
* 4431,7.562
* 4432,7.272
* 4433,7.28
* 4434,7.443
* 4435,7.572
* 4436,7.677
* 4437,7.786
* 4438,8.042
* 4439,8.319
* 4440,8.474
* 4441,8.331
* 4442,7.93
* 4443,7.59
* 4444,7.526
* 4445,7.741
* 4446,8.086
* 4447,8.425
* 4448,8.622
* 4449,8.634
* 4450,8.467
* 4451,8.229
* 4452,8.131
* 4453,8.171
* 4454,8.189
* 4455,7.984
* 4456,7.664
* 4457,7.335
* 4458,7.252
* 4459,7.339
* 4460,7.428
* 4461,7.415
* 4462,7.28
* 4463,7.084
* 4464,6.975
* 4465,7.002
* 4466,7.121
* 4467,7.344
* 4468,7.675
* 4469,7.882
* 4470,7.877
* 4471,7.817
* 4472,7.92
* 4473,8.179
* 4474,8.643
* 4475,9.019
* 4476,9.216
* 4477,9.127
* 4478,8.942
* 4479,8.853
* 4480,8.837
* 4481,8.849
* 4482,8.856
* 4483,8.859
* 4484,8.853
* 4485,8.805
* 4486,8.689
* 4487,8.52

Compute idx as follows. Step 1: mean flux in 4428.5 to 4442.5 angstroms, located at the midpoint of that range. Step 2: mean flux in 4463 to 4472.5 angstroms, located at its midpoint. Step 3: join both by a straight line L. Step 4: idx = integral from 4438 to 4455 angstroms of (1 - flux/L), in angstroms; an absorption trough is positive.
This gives -0.9 angstroms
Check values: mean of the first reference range 7.87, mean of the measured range 8.17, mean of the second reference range 7.49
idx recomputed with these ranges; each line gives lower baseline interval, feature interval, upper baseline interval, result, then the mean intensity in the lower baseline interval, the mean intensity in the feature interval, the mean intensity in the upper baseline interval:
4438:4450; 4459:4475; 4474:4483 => 1.97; 8.16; 7.61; 8.94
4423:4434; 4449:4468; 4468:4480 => 1.68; 8.1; 7.61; 8.48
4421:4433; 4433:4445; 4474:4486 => 0.72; 8.19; 7.85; 8.91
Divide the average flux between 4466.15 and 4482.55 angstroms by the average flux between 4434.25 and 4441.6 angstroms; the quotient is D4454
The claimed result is 1.05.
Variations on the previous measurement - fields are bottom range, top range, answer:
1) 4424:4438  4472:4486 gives 1.11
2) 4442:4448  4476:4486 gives 1.12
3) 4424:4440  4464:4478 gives 1.01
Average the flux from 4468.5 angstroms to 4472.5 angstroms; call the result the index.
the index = 7.87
